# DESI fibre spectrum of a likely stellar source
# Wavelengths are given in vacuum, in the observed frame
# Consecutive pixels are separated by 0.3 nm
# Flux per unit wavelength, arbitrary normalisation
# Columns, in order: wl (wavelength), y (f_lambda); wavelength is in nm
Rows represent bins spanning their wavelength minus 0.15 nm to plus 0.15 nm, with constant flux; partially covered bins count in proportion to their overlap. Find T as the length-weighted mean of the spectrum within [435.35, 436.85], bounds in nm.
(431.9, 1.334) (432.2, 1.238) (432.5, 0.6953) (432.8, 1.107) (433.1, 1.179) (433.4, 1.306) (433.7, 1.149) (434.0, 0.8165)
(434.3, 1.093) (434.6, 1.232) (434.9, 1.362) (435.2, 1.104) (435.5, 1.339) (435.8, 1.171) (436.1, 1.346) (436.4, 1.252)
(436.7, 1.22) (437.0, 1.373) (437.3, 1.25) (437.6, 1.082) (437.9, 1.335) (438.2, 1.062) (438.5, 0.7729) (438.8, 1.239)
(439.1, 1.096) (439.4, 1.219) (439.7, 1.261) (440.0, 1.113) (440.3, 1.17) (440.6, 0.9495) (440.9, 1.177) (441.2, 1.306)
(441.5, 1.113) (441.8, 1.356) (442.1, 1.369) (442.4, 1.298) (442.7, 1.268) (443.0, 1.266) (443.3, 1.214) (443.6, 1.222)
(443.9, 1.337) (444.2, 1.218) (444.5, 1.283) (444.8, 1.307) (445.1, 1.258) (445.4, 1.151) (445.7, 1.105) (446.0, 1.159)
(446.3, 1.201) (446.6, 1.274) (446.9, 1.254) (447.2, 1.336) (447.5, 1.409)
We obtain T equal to 1.27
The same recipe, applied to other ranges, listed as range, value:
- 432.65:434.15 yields 1.11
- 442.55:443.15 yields 1.27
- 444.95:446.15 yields 1.17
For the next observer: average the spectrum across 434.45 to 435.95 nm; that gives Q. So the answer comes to 1.24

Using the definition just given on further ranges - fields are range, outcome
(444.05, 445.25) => 1.27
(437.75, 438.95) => 1.1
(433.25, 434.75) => 1.12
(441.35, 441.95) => 1.23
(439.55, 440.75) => 1.12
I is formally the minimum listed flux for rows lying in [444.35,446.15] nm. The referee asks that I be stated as 1.105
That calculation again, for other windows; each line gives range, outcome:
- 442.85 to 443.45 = 1.214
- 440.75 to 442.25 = 1.113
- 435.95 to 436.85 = 1.22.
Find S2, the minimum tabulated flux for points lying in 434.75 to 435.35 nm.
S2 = 1.104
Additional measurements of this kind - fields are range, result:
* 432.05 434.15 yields 0.6953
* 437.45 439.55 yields 0.7729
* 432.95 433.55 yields 1.179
